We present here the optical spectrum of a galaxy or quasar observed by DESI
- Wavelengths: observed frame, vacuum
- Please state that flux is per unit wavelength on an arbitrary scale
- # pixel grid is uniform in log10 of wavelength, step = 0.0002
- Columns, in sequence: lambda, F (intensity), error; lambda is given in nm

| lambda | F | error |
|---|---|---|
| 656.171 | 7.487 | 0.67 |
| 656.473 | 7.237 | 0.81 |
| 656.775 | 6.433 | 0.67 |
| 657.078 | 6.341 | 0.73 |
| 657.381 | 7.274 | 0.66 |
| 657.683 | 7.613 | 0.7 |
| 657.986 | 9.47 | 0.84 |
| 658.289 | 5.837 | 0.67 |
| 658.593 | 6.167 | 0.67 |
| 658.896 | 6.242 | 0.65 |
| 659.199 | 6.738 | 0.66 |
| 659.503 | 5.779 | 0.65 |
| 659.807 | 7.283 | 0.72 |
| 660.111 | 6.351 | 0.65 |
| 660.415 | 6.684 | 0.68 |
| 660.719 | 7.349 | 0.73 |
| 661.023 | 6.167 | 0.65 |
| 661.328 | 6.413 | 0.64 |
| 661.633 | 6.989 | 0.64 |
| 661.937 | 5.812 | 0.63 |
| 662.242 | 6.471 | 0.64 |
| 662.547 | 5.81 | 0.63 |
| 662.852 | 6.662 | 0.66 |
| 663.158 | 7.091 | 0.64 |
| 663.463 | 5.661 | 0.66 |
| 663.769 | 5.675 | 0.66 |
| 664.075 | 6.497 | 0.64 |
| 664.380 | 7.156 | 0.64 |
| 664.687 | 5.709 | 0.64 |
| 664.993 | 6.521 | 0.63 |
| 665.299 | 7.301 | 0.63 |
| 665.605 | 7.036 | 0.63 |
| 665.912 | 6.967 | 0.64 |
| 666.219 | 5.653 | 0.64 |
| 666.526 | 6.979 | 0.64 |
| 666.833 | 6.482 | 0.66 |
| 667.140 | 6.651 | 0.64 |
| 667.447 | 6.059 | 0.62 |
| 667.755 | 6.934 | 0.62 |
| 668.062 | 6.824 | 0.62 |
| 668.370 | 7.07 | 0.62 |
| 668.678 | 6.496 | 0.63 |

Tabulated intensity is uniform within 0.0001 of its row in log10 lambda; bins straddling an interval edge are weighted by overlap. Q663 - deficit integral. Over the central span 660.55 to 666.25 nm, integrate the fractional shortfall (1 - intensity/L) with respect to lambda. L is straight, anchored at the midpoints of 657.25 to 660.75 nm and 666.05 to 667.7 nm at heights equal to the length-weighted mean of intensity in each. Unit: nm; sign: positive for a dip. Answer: 0.11 nm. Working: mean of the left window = 6.88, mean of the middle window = 6.49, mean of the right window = 6.4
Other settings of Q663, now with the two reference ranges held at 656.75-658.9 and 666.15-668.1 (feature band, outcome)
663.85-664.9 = 0.04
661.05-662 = 0.05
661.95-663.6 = 0.11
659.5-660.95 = 0.03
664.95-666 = -0.06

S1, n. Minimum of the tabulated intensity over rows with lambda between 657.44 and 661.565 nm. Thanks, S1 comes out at 5.779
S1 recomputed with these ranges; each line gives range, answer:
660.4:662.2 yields 5.812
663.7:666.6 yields 5.653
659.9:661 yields 6.351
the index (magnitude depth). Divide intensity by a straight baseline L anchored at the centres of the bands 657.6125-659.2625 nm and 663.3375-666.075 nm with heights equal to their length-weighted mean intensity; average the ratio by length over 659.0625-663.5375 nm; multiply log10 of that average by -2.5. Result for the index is 0.045 mag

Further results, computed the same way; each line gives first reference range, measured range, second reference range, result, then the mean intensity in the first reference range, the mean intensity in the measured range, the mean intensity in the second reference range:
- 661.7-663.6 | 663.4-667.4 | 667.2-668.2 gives 0.00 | 6.29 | 6.49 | 6.61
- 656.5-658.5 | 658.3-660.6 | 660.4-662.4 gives 0.07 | 7.14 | 6.44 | 6.55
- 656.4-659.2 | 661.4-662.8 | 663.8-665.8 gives 0.07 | 6.94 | 6.31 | 6.65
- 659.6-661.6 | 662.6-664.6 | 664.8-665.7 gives 0.07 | 6.7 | 6.4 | 6.9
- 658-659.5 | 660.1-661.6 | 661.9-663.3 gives -0.03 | 6.49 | 6.65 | 6.41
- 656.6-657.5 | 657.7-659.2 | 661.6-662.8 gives -0.07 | 6.67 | 6.97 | 6.24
